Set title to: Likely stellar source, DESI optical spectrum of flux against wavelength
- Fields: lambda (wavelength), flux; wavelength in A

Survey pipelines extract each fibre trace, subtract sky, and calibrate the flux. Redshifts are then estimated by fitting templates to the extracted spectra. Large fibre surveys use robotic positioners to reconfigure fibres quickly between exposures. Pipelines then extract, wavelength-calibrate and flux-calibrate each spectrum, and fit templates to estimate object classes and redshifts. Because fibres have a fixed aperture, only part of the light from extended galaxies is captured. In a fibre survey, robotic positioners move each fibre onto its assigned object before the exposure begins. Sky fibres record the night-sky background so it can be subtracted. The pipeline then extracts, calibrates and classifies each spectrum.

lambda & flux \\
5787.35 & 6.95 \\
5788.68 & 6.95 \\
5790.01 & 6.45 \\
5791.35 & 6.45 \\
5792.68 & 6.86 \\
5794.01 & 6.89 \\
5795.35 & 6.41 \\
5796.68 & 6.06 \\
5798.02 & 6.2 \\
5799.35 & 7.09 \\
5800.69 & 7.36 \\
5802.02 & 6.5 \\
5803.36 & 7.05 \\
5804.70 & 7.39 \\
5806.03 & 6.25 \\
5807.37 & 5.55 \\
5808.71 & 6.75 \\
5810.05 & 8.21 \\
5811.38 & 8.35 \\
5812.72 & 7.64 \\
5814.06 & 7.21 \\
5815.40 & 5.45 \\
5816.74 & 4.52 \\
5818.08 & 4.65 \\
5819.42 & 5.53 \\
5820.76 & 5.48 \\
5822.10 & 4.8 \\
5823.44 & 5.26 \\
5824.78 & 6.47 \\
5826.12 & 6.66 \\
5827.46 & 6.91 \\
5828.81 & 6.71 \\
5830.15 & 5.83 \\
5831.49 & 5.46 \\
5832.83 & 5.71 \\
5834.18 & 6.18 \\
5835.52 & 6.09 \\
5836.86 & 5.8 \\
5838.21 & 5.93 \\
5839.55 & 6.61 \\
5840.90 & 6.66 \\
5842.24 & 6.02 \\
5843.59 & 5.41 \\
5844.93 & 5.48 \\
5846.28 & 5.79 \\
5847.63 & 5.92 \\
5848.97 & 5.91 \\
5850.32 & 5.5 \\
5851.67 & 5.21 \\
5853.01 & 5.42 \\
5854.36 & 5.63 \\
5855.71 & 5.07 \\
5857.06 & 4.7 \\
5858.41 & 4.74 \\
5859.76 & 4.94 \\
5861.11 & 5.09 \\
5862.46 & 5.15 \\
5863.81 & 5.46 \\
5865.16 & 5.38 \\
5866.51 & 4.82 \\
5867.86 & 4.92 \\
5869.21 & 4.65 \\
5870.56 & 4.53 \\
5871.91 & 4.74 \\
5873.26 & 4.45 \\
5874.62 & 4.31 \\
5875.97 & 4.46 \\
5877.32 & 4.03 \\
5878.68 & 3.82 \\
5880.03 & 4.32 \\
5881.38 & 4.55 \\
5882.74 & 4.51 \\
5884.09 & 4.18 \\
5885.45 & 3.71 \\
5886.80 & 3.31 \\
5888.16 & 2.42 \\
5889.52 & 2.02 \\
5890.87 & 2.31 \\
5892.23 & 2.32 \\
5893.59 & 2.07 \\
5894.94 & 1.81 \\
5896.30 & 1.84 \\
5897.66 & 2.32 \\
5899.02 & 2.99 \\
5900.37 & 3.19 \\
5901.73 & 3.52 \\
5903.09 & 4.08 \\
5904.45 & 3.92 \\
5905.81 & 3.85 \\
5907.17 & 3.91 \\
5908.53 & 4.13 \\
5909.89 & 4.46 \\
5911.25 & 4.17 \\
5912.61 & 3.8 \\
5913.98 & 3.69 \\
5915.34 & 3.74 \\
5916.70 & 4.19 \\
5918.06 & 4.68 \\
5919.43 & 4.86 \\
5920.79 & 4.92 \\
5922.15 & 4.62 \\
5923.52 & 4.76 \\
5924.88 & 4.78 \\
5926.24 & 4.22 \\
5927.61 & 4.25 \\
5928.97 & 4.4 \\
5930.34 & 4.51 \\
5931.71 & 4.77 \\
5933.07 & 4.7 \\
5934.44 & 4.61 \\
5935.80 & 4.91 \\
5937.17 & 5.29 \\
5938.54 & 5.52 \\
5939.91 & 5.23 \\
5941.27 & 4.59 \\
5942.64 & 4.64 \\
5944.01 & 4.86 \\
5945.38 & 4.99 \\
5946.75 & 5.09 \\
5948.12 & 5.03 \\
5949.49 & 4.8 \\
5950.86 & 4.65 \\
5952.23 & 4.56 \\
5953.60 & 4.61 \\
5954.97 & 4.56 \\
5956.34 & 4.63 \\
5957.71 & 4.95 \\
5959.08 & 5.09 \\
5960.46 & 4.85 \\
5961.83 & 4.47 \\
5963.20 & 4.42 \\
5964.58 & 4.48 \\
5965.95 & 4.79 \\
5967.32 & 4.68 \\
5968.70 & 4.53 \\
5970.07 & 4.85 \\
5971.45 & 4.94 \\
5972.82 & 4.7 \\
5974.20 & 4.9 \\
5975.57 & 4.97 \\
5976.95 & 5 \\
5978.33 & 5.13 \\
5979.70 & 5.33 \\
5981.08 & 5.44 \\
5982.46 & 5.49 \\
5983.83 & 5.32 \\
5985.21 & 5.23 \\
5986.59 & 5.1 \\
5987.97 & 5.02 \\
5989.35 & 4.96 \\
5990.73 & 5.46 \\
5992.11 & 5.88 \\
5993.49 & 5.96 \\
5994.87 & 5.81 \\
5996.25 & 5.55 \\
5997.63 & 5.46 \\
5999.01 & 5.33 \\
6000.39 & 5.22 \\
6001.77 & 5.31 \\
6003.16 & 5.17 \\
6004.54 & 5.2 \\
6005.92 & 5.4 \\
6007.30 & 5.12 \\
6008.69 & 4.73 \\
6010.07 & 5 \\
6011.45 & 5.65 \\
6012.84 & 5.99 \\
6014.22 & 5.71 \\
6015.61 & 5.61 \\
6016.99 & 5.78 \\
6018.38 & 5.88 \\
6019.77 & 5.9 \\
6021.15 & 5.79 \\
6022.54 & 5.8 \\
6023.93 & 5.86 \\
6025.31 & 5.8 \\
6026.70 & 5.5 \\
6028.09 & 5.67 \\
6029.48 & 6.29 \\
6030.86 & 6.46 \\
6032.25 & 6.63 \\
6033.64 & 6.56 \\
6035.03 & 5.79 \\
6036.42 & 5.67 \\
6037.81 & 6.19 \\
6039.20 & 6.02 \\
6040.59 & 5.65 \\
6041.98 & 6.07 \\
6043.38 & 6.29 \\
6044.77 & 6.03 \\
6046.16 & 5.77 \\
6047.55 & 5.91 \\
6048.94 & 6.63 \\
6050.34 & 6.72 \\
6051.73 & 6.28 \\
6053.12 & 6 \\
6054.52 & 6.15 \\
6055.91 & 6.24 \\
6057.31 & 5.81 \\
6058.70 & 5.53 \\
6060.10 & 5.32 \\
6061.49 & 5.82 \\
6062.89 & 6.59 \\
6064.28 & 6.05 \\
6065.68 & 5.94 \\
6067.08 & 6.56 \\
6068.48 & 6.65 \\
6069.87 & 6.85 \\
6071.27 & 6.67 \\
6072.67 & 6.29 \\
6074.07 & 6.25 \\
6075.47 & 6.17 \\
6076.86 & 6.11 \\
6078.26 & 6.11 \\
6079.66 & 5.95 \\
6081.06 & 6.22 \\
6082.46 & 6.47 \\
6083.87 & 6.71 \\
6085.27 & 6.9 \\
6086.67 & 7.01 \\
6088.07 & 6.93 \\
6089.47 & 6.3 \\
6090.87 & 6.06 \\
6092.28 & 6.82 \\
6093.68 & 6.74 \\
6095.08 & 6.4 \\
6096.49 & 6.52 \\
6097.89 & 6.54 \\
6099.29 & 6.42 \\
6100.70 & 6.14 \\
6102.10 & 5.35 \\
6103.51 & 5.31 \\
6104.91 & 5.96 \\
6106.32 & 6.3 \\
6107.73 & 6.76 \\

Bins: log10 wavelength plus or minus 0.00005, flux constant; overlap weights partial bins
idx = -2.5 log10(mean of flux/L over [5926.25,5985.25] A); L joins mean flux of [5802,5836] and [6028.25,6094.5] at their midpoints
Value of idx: 0.28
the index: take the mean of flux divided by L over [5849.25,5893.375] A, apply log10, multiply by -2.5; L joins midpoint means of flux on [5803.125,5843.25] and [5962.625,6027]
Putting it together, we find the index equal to 0.34 mag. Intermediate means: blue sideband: 6.22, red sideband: 5.3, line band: 4.38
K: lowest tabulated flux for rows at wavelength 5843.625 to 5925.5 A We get 1.81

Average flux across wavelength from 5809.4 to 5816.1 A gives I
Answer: 7.36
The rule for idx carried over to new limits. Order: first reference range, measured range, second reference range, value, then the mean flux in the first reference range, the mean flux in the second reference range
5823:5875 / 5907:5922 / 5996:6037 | 0.29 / 5.53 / 5.66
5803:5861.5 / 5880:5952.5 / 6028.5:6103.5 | 0.43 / 5.95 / 6.25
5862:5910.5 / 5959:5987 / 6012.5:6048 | 0.03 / 3.78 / 5.95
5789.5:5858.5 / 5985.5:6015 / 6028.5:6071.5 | 0.15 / 6.13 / 6.16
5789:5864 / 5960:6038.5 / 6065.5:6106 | 0.16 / 6.06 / 6.36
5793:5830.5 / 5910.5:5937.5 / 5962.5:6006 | 0.24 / 6.41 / 5.15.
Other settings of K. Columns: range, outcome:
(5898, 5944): 2.99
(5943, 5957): 4.56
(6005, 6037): 4.73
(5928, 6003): 4.4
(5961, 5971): 4.42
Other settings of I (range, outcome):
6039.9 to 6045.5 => 6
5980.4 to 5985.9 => 5.37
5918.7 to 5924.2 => 4.79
